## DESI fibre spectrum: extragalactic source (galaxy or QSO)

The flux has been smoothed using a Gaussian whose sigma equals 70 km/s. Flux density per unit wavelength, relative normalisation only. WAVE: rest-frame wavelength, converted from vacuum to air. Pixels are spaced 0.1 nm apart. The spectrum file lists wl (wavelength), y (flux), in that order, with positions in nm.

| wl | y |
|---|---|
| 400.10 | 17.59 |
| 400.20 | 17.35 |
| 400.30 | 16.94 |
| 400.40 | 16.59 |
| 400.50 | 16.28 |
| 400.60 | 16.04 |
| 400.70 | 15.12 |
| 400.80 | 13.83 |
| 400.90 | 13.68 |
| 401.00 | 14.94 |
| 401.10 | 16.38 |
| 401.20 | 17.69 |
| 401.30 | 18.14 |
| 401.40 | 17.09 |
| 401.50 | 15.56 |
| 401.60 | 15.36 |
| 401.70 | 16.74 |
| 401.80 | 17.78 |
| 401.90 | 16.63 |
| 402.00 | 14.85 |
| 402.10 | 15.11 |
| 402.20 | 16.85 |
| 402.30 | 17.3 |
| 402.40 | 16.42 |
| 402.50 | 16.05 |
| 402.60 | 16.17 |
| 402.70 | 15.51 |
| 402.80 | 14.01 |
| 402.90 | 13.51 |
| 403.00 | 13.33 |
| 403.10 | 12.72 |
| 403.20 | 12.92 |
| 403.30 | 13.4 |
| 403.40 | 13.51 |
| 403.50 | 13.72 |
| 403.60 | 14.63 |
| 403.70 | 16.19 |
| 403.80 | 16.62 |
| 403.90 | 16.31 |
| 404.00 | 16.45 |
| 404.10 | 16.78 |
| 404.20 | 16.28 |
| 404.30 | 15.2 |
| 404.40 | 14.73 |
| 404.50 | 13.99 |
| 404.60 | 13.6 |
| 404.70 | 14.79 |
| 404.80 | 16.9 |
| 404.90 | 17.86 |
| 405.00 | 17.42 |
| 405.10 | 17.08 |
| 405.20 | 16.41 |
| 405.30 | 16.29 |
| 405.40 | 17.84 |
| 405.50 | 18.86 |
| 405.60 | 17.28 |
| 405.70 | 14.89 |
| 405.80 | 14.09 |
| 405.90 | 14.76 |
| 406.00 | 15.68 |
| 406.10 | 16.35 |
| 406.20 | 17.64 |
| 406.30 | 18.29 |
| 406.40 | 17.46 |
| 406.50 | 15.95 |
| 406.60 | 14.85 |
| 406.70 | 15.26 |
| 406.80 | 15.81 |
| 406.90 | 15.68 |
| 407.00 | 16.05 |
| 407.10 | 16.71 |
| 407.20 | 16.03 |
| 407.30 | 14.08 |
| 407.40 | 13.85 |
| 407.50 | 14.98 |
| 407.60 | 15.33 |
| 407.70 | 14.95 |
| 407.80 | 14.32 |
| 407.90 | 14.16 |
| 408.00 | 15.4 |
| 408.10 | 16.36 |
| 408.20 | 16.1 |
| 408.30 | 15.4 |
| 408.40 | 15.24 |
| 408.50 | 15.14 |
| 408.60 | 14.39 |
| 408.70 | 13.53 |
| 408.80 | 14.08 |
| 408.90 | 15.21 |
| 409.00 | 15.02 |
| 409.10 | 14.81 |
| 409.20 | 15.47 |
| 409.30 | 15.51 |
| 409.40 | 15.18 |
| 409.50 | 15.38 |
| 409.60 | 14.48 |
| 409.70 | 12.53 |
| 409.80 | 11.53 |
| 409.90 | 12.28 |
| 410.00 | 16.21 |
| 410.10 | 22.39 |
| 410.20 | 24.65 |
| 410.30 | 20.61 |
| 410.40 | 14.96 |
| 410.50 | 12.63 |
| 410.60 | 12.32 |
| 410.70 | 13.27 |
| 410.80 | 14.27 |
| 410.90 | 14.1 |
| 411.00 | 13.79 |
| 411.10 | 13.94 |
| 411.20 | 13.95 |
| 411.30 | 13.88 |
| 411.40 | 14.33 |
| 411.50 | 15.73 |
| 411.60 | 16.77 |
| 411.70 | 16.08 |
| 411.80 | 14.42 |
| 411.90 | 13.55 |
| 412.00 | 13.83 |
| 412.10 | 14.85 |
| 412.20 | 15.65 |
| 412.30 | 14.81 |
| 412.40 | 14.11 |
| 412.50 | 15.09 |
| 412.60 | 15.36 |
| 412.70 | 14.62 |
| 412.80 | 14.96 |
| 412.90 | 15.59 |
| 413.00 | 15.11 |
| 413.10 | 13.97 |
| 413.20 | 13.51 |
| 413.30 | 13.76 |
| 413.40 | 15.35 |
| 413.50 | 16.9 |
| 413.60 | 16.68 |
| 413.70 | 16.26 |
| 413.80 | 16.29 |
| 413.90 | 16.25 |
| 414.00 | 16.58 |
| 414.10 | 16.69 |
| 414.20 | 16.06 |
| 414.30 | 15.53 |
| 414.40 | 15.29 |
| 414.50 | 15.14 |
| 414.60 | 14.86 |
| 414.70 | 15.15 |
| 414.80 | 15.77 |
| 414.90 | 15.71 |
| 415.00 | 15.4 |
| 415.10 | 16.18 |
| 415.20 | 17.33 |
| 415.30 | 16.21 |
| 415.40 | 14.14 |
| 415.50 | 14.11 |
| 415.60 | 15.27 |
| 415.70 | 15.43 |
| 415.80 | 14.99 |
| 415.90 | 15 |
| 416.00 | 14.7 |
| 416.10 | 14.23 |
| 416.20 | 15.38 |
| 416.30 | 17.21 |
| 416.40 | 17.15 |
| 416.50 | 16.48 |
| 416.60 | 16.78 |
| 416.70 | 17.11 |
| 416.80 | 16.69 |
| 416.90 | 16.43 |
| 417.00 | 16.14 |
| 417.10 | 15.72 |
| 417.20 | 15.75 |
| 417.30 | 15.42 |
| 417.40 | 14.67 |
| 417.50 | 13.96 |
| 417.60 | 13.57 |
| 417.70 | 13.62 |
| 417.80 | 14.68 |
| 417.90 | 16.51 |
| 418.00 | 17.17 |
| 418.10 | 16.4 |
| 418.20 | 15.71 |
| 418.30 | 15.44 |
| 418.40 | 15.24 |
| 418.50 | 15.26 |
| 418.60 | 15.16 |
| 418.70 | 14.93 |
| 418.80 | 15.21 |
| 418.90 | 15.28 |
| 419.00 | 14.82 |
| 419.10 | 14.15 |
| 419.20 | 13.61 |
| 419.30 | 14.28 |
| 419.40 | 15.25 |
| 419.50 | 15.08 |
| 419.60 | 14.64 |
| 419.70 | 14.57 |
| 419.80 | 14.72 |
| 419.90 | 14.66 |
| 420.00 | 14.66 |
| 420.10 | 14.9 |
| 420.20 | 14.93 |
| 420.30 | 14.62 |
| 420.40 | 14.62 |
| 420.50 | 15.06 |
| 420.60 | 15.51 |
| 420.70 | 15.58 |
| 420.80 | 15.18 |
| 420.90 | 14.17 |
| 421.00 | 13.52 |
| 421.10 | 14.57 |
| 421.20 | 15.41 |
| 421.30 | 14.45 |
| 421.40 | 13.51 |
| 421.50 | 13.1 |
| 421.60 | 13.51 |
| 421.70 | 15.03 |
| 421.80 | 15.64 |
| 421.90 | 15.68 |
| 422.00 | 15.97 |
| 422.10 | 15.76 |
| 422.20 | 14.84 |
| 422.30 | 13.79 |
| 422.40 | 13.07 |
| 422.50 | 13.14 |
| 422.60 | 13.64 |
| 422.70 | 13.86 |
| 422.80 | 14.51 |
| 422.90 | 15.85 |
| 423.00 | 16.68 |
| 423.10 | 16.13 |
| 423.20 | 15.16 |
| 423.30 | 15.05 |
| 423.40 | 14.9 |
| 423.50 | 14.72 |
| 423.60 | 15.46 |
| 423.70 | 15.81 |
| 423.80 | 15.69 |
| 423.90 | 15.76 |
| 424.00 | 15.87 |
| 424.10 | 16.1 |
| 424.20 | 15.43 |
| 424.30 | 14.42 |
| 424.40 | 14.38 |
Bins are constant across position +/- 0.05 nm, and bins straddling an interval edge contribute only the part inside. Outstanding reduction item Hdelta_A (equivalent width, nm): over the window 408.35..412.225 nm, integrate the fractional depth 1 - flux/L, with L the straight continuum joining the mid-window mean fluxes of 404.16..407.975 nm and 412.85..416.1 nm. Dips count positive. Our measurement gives 0.15 nm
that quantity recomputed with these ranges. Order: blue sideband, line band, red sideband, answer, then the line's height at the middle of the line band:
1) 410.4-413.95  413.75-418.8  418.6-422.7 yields -0.32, 14.7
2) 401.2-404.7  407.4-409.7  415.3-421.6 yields 0.05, 15.3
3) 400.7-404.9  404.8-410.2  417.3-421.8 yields -0.16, 15.3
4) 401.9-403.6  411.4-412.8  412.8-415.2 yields 0.04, 15.5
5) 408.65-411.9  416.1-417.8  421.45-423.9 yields -0.08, 15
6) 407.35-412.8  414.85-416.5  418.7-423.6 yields -0.08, 14.9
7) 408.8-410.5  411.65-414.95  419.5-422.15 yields 0.05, 15.5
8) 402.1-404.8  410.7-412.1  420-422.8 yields 0.03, 14.8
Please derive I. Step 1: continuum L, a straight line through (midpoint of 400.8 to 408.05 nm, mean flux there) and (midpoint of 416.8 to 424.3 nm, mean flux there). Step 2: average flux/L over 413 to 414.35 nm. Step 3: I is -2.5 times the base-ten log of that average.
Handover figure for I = -0.03 mag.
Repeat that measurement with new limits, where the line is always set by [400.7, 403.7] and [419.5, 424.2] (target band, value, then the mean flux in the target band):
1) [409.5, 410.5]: -0.08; 16.4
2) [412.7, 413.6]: 0.01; 15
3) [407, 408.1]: 0.01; 15.1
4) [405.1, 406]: -0.07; 16.3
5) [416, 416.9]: -0.09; 16.3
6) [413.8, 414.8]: -0.05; 15.8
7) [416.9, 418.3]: -0.03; 15.4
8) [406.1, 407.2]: -0.08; 16.4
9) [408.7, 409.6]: 0.01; 15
